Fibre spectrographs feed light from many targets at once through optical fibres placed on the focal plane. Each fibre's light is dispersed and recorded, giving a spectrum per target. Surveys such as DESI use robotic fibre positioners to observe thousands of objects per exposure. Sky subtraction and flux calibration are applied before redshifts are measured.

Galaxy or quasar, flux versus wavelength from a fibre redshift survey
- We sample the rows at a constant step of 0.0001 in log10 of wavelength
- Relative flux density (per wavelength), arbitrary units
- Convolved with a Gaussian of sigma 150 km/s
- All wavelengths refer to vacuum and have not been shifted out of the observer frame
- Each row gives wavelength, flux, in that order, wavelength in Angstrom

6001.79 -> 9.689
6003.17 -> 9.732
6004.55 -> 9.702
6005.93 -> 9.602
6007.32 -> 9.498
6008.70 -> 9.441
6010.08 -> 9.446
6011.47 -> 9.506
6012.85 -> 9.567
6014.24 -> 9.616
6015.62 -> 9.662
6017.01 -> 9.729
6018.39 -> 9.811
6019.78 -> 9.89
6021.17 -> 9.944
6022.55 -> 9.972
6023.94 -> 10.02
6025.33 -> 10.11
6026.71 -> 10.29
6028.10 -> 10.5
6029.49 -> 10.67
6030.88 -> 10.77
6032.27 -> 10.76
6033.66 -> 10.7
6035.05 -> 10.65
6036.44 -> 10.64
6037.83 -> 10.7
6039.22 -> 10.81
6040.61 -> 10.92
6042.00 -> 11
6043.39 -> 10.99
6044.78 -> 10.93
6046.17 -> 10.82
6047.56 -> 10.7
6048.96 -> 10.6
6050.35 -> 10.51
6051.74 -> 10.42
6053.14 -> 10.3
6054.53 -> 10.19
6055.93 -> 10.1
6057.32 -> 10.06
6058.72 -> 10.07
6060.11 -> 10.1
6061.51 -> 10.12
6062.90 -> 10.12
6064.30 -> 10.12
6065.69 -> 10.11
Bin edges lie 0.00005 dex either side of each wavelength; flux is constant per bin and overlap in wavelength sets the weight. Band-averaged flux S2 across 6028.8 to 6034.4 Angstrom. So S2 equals 10.7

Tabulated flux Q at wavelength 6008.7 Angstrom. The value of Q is 9.441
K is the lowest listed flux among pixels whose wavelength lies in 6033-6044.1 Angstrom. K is 10.64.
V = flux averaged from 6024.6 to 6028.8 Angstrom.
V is 10.3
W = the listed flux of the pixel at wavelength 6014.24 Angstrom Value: 9.616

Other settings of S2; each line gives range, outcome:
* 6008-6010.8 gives 9.45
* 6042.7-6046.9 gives 10.9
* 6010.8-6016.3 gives 9.59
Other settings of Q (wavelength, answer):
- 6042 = 11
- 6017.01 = 9.729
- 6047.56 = 10.7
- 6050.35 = 10.51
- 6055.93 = 10.1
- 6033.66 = 10.7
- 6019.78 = 9.89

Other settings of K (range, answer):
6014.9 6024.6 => 9.662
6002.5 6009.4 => 9.441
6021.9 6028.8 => 9.972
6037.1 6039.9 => 10.7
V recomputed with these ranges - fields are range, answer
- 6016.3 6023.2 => 9.87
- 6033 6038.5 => 10.7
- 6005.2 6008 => 9.54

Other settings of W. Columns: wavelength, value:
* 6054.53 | 10.19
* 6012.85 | 9.567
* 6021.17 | 9.944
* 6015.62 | 9.662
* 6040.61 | 10.92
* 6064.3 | 10.12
